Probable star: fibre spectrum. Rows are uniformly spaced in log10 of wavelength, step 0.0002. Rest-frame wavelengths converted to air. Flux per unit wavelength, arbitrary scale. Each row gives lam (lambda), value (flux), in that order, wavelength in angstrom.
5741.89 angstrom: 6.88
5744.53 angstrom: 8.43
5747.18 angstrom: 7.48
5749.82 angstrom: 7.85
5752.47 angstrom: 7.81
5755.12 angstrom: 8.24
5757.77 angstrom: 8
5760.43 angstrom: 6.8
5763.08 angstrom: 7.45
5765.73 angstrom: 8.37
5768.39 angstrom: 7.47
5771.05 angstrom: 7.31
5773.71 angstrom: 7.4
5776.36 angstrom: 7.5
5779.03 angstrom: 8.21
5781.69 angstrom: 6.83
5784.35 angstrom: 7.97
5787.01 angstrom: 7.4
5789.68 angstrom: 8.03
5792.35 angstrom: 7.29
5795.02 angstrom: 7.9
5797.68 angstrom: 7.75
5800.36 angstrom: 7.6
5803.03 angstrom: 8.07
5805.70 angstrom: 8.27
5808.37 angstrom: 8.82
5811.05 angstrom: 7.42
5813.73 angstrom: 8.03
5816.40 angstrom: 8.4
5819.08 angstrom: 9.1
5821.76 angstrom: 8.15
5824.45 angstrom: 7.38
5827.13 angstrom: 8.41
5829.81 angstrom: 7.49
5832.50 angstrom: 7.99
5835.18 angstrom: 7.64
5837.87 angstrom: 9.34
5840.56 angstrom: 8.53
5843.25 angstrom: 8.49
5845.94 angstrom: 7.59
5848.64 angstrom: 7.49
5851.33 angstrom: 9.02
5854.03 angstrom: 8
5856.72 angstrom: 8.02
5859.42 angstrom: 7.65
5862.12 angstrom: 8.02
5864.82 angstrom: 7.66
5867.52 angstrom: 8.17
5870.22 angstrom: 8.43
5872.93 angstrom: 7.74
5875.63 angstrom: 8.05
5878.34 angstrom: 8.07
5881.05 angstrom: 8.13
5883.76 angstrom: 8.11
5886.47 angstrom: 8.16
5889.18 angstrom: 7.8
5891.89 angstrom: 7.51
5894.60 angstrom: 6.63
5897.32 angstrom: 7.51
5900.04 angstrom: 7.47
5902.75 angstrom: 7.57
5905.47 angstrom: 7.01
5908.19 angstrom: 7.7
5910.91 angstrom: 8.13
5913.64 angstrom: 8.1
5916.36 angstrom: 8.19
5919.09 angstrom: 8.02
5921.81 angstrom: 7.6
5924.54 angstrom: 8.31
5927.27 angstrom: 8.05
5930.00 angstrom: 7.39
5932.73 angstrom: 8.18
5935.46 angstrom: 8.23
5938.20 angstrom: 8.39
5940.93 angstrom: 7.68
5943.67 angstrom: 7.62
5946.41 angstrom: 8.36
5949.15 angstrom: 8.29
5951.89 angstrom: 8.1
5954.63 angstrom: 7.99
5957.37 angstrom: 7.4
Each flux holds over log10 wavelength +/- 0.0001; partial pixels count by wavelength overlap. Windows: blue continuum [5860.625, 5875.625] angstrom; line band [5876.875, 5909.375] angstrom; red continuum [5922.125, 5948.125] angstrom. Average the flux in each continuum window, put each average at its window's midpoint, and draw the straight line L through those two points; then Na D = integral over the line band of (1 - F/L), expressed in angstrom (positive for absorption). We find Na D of 1.5 angstrom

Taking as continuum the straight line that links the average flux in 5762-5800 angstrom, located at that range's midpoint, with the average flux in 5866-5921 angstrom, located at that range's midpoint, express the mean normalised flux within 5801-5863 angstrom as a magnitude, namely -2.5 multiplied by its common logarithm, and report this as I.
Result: -0.06 mag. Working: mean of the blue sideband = 7.63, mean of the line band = 8.14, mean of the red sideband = 7.82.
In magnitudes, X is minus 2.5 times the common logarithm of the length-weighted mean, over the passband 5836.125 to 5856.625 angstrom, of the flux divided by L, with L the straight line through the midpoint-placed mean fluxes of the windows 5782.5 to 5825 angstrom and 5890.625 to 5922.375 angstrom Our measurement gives -0.07 mag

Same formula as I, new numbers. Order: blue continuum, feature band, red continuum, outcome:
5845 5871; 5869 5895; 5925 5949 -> 0.01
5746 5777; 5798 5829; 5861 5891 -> -0.04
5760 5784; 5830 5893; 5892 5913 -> -0.08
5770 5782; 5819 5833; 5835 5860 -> 0.00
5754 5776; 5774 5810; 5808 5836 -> 0.00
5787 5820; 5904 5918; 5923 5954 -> 0.03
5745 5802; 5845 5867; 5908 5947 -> -0.01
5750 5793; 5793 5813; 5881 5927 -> -0.04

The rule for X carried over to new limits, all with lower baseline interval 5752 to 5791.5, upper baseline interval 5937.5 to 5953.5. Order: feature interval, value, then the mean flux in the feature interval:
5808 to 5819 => -0.064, 8.22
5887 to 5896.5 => 0.075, 7.4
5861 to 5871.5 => -0.028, 8.07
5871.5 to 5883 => -0.014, 8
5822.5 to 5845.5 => -0.047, 8.14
